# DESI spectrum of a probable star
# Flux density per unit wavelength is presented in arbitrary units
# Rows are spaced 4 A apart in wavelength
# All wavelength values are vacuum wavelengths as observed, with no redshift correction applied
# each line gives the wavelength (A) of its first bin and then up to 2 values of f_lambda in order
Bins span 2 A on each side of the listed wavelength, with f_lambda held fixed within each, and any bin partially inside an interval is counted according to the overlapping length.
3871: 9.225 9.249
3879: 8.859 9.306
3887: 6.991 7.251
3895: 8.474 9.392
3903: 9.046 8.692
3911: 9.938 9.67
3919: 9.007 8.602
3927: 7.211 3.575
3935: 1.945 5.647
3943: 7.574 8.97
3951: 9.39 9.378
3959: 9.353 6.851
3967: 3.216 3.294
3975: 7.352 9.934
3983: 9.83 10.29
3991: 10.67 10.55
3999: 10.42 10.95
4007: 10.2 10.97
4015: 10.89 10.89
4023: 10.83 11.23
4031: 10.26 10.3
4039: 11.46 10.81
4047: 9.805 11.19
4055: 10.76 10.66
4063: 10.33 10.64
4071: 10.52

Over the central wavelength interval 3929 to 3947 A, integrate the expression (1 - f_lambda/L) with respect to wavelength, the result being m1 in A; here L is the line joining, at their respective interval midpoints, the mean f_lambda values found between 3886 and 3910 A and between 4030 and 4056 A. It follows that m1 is 7.8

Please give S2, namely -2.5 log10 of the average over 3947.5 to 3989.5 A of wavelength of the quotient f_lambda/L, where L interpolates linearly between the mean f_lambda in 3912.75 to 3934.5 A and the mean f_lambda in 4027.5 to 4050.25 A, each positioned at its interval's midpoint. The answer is 0.08 mag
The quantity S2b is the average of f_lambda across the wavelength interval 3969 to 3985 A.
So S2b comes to 7.6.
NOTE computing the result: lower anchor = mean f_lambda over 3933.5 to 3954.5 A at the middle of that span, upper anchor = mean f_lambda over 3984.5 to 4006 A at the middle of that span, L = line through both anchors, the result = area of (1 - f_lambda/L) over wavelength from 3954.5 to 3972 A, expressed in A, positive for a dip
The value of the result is 3.9 A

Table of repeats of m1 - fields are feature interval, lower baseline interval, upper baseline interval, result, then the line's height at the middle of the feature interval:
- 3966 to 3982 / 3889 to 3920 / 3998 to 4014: 6.0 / 10.1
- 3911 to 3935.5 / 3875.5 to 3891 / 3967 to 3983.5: 1.6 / 7.69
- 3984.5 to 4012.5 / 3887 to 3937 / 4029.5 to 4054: -2.6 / 9.67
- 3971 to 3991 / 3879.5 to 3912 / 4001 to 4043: 2.4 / 10.1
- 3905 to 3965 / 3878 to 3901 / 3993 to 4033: 9.7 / 9.23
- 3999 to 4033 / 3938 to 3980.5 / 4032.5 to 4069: -4.9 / 9.41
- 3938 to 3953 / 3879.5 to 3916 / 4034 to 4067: 2.1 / 9.34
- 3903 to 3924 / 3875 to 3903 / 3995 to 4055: -0.7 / 8.89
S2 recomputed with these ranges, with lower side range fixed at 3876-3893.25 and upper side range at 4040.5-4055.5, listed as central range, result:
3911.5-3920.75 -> -0.10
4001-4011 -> -0.07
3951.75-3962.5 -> 0.03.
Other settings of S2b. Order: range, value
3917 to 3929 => 8.27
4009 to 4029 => 11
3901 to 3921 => 9.27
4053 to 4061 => 10.7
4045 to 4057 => 10.6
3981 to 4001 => 10.4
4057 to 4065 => 10.5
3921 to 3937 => 5.33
